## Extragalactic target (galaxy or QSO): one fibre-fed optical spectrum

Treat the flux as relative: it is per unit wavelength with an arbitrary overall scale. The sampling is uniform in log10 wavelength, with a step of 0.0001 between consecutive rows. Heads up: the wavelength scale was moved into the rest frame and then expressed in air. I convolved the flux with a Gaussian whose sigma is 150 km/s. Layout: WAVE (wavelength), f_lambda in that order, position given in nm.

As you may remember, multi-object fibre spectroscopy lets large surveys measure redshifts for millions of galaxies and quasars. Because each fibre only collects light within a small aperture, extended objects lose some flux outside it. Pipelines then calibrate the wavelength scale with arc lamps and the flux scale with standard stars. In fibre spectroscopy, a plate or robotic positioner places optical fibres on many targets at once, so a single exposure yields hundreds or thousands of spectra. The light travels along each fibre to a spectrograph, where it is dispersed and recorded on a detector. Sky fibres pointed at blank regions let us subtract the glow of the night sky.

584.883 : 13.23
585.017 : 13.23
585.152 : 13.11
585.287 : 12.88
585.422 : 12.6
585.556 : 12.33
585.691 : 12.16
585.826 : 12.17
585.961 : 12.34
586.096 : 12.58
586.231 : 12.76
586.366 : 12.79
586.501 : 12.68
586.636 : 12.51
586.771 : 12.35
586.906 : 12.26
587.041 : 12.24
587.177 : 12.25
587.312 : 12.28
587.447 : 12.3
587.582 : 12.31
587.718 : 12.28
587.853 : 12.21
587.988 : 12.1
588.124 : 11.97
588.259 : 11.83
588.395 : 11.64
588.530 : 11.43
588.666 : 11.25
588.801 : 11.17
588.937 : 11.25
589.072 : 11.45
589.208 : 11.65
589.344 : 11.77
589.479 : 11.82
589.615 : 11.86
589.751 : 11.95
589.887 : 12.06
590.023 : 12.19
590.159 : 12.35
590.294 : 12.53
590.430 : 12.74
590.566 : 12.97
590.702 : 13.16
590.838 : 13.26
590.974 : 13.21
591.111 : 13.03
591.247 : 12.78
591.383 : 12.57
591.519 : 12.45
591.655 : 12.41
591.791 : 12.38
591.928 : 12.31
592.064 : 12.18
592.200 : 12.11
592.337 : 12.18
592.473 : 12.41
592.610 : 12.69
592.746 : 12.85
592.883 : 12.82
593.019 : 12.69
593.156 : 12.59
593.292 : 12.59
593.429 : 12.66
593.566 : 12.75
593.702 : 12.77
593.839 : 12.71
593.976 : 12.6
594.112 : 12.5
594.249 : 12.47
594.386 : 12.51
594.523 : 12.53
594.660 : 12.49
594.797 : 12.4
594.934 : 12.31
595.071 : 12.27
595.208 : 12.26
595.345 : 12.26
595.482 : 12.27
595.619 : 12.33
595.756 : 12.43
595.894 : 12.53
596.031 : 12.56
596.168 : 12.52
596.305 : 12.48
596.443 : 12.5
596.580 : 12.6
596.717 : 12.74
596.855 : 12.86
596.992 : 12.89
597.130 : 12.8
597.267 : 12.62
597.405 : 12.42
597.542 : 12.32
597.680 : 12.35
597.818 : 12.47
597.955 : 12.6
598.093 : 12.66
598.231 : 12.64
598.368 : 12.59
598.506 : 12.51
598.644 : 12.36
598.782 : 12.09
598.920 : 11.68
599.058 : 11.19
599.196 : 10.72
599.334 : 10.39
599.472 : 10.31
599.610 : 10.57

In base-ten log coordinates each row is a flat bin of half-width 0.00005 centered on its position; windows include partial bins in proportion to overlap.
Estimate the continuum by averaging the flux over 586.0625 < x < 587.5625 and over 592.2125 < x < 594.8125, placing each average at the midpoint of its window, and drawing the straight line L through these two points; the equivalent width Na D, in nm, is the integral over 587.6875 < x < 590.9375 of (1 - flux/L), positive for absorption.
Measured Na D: 0.118 nm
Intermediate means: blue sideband 12.5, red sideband 12.6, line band 12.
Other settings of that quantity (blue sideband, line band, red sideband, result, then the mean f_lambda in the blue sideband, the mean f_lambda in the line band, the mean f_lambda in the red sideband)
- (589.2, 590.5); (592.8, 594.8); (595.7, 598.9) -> -0.05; 12.1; 12.6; 12.5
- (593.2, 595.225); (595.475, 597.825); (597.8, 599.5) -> -0.07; 12.5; 12.5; 11.9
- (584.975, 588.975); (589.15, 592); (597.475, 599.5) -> -0.07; 12.2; 12.5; 12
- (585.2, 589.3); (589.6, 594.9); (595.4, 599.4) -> -0.15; 12.1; 12.6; 12.3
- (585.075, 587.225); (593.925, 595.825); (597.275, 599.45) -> -0.04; 12.5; 12.4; 12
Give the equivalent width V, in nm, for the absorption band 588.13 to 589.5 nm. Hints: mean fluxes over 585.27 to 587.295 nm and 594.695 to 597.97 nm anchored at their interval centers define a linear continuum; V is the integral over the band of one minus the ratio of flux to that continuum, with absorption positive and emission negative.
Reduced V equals 0.10 nm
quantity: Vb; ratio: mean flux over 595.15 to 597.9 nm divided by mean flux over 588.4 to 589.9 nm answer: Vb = 1.08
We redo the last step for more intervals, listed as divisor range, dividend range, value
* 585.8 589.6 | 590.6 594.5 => 1.05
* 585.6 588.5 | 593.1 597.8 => 1.02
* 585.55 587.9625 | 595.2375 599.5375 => 0.99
